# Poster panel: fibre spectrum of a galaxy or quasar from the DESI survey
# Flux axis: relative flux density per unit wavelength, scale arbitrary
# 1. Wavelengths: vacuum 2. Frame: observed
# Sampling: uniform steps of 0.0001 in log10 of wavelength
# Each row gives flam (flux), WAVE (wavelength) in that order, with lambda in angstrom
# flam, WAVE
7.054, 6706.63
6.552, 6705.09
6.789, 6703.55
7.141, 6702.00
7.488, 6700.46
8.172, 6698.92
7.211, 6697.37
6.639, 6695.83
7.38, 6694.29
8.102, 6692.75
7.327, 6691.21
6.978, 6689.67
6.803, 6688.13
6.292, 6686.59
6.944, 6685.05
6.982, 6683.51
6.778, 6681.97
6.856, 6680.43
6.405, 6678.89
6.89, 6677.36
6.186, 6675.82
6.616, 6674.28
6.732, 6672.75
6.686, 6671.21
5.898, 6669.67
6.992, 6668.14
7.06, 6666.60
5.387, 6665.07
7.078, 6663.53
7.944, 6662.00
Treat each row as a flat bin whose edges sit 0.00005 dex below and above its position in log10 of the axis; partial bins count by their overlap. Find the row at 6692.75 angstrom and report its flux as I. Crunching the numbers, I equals 8.102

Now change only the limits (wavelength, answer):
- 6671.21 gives 6.686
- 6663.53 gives 7.078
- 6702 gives 7.141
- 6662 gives 7.944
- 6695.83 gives 6.639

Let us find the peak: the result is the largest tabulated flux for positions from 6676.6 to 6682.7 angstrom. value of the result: 6.89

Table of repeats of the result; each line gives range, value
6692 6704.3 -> 8.172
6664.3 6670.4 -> 7.06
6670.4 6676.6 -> 6.732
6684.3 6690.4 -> 6.978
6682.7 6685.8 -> 6.982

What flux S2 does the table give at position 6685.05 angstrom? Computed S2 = 6.944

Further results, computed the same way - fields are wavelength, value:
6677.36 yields 6.89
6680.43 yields 6.856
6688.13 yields 6.803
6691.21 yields 7.327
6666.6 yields 7.06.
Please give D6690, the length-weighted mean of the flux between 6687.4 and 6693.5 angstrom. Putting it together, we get 7.31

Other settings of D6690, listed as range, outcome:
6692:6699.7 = 7.5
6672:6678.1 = 6.61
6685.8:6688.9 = 6.55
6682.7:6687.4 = 6.74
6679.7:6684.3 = 6.87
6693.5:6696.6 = 7.03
